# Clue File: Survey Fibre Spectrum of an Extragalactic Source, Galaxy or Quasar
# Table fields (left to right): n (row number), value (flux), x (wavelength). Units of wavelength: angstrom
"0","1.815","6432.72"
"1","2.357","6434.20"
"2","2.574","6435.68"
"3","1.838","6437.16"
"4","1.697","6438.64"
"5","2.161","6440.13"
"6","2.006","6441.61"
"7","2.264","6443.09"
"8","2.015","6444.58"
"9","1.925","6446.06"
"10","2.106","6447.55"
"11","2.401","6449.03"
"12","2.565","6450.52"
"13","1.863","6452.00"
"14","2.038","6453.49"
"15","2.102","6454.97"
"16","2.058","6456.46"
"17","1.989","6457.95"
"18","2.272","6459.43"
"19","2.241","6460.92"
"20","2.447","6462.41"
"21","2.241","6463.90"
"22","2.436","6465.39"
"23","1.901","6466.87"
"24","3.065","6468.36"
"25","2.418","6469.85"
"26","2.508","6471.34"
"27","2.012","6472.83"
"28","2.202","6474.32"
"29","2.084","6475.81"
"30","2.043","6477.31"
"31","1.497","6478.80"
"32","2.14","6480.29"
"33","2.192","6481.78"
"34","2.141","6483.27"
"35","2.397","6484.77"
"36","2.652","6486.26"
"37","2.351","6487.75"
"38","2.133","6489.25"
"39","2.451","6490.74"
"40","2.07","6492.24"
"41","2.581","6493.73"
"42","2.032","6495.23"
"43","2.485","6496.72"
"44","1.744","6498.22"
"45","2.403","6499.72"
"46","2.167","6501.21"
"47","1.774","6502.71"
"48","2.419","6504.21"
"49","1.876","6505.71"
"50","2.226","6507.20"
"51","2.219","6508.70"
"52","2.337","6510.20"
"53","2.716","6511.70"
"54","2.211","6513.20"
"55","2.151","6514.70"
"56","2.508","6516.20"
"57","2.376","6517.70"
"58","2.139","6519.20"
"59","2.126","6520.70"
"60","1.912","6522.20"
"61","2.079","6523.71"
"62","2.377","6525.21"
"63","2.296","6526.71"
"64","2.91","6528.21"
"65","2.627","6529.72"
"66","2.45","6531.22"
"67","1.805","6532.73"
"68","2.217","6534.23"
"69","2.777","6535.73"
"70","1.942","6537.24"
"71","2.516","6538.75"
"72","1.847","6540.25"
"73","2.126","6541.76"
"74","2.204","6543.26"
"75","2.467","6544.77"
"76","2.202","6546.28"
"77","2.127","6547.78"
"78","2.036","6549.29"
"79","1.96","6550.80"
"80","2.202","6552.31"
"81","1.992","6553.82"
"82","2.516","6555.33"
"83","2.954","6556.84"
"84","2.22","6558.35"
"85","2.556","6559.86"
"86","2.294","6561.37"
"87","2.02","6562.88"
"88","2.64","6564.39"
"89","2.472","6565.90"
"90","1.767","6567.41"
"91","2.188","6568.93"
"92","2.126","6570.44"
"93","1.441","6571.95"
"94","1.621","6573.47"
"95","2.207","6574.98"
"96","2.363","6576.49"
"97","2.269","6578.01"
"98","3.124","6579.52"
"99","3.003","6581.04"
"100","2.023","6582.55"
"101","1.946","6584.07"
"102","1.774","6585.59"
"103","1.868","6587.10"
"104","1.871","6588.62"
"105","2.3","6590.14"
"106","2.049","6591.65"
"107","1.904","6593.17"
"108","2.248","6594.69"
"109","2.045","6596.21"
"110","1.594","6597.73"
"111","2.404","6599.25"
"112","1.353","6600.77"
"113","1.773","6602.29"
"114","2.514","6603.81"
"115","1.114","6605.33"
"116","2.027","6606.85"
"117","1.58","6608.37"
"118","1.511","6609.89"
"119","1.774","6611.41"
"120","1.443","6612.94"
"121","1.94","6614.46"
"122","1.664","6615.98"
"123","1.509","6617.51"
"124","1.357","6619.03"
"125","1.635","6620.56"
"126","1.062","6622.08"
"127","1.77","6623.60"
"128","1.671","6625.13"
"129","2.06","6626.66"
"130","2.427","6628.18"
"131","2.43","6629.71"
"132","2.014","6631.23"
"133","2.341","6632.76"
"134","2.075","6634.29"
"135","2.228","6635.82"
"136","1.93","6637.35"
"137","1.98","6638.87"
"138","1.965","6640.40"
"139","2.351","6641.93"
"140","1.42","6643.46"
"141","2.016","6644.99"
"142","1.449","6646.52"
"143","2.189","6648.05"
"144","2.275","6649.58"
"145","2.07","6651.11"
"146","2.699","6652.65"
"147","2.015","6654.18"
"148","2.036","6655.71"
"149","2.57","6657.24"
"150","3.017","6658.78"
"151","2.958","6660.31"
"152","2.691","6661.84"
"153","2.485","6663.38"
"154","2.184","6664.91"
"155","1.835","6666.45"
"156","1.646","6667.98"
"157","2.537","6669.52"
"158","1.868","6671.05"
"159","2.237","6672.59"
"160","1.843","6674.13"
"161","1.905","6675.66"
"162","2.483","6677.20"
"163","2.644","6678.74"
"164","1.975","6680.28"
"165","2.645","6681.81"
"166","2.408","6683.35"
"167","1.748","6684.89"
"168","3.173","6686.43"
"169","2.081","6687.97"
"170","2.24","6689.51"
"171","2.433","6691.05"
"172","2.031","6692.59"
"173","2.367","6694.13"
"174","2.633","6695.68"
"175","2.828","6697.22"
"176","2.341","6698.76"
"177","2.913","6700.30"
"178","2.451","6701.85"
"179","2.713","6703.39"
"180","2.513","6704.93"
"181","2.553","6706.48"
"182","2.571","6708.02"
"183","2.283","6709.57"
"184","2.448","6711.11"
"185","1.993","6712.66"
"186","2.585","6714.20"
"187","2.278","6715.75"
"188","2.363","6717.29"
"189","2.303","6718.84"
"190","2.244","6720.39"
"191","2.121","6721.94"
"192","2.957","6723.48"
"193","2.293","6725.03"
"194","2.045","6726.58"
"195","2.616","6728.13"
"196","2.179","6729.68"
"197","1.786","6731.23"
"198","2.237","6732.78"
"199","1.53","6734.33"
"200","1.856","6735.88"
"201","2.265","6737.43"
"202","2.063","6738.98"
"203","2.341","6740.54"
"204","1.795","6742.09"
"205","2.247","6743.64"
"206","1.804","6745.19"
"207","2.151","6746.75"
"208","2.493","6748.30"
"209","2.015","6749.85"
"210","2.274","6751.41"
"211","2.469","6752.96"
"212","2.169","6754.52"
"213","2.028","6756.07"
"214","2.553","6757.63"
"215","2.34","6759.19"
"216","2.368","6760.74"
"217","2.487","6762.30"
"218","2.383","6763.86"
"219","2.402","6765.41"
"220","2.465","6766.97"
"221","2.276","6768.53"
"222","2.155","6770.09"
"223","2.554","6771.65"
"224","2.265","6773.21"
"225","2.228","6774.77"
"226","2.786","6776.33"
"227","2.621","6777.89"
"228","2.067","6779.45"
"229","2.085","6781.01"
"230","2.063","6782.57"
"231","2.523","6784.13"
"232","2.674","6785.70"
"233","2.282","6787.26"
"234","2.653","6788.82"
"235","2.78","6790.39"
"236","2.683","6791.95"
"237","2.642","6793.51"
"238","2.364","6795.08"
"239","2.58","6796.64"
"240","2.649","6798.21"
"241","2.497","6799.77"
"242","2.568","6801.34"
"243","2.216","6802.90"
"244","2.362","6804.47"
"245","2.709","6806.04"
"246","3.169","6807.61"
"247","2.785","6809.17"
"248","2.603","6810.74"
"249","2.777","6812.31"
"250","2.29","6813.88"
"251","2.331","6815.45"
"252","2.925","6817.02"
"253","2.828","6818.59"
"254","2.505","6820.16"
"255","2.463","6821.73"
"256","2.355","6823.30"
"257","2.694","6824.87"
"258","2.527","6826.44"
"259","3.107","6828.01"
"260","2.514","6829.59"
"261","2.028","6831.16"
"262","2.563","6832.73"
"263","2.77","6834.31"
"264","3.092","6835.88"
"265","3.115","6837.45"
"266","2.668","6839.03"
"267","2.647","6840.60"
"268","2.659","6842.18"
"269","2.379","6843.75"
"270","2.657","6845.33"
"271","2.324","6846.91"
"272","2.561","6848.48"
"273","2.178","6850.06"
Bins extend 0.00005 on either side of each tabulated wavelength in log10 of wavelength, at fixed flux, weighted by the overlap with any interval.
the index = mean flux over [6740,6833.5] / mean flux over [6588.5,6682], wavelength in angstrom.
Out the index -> 1.2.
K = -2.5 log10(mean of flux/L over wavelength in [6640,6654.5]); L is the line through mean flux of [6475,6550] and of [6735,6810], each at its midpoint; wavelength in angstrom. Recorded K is 0.13 mag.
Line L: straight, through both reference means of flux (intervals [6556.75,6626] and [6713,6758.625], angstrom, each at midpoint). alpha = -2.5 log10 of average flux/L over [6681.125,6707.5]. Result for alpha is -0.16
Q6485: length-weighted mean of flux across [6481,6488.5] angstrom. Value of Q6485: 2.35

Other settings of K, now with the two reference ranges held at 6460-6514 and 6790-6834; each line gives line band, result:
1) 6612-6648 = 0.27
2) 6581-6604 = 0.18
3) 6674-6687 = 0.06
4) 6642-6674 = 0.10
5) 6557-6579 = 0.07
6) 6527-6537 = -0.06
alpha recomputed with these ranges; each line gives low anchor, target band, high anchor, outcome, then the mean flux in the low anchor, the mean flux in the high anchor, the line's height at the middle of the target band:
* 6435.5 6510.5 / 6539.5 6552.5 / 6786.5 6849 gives 0.074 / 2.19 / 2.61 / 2.28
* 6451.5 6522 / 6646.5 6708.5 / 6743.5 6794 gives -0.019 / 2.22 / 2.36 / 2.32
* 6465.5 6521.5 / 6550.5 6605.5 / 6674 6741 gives 0.066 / 2.24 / 2.33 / 2.27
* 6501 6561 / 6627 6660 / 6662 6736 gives 0.057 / 2.27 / 2.31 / 2.29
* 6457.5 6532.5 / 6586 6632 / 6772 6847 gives 0.281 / 2.26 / 2.57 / 2.37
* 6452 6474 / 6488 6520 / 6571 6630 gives -0.045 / 2.25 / 1.91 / 2.15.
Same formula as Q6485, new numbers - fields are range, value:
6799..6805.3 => 2.41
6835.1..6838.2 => 3.11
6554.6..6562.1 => 2.51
